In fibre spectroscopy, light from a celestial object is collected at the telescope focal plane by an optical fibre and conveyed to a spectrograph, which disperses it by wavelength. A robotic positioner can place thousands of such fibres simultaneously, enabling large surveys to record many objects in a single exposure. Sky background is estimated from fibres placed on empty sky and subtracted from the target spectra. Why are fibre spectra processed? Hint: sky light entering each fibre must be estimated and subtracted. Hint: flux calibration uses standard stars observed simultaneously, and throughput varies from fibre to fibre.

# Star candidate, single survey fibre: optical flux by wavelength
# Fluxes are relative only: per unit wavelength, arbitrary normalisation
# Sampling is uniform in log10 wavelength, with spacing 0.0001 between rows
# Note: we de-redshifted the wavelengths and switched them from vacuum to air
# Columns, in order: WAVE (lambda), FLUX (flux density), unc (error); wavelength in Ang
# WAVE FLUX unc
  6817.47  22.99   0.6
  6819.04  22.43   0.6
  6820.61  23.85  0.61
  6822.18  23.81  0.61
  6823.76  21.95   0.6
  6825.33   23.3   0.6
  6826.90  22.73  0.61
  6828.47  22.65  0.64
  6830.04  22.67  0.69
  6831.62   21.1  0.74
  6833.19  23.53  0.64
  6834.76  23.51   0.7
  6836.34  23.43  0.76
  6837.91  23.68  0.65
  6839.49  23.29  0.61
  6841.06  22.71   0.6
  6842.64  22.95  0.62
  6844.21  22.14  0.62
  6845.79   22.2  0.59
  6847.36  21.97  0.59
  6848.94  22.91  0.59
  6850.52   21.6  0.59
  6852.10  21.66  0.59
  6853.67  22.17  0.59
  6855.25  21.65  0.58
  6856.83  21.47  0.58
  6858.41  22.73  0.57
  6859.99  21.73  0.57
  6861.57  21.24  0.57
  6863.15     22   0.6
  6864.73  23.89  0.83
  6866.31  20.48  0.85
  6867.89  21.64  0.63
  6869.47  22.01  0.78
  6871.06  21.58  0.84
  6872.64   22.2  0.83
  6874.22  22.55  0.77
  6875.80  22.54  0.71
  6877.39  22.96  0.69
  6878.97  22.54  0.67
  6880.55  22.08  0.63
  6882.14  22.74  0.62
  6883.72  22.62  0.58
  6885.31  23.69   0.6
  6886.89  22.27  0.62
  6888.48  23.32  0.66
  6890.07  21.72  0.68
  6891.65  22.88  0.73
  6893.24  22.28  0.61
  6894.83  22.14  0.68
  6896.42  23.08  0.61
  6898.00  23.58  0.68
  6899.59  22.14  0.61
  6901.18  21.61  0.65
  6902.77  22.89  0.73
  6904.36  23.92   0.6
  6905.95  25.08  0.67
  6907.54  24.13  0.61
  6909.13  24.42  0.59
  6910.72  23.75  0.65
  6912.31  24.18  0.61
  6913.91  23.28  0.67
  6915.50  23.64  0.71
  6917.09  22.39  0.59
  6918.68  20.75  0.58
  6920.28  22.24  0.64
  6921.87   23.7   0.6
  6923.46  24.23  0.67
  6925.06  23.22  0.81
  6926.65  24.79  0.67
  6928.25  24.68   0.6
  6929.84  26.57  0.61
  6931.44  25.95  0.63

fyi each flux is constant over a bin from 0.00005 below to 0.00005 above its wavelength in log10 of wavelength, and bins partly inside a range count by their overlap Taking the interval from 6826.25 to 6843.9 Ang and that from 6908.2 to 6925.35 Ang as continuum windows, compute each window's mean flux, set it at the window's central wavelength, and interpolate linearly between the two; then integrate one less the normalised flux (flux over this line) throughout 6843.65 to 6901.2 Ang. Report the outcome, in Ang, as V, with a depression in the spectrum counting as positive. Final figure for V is 2.0 Ang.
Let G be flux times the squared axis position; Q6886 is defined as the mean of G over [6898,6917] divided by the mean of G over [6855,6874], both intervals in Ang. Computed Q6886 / 1.1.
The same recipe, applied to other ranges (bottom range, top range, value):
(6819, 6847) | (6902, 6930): 1.06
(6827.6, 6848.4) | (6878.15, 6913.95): 1.03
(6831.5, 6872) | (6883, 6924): 1.05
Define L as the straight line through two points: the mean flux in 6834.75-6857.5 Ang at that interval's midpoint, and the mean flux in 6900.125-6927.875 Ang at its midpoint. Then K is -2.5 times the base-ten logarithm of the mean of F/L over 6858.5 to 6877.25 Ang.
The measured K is 0.04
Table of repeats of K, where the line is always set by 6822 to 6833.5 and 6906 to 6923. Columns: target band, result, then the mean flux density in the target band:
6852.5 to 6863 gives 0.05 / 21.8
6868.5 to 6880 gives 0.03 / 22.3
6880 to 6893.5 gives 0.02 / 22.6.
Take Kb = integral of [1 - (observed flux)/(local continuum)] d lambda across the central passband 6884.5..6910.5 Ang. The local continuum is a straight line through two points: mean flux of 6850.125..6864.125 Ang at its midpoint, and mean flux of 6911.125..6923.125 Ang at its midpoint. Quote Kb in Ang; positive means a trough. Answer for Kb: -0.6 Ang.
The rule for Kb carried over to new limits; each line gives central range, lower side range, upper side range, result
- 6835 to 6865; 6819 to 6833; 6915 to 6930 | 0.7 Ang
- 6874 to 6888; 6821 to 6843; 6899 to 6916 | 0.4 Ang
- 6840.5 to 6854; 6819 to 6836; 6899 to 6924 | 0.4 Ang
